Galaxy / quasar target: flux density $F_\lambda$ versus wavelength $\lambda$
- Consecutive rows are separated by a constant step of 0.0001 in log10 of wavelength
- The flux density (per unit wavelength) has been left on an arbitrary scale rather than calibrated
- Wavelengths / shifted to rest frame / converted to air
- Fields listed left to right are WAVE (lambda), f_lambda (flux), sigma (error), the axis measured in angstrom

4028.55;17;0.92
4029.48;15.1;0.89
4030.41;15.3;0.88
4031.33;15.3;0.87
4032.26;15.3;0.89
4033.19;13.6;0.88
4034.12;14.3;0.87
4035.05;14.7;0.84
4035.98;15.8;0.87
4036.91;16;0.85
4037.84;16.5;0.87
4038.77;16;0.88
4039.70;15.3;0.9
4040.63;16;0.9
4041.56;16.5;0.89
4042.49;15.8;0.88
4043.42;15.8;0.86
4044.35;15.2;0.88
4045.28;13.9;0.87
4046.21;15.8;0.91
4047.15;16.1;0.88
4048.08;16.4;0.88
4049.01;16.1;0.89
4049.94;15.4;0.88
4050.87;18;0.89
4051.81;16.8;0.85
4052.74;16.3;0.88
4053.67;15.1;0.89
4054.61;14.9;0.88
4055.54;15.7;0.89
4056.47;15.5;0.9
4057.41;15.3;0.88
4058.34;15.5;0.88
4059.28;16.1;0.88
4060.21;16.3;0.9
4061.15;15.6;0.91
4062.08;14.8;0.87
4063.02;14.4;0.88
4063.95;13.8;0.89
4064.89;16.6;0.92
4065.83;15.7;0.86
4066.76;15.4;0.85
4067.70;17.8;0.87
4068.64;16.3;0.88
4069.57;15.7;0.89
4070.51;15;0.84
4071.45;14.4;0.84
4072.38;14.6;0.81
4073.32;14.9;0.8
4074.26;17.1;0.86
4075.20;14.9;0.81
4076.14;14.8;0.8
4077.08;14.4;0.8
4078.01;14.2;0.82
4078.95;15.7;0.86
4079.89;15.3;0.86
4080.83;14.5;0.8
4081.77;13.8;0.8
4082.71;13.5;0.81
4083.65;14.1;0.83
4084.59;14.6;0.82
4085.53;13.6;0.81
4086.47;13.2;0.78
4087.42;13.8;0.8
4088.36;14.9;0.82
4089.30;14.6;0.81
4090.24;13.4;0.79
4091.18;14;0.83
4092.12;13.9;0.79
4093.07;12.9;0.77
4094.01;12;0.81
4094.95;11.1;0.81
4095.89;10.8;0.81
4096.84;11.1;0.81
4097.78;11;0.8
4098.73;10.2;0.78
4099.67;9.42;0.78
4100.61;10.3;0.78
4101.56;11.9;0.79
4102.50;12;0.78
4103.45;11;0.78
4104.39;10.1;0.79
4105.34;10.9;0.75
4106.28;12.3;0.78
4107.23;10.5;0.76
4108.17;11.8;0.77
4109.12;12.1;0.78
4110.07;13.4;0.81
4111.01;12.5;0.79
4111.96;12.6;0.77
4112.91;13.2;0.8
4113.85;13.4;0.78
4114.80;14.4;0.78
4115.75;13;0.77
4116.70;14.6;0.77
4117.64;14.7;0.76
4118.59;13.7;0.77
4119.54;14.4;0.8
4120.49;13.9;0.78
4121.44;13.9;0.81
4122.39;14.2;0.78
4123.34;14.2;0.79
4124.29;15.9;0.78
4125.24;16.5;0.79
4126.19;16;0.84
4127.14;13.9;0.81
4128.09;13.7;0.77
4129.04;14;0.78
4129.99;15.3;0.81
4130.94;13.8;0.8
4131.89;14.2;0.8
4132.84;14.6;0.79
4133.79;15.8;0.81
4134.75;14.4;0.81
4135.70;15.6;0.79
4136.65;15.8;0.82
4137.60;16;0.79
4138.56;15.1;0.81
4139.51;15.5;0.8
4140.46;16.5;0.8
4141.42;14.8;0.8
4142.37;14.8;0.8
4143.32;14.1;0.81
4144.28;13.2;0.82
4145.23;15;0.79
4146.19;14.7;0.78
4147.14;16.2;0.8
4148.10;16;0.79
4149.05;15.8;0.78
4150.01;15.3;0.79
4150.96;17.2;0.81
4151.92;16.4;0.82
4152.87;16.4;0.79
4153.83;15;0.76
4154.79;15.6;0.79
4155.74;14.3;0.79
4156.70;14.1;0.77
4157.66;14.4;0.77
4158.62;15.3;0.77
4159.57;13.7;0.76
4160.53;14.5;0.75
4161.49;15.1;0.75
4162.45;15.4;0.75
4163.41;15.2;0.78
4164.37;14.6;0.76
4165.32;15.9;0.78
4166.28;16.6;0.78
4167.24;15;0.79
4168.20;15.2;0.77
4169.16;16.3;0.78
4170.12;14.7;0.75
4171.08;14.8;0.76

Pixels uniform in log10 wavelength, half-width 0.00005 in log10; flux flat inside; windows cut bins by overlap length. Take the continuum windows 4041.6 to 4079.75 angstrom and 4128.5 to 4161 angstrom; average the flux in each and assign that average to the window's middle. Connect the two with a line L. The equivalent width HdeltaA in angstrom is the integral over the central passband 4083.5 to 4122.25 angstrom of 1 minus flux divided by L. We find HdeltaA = 6.7 angstrom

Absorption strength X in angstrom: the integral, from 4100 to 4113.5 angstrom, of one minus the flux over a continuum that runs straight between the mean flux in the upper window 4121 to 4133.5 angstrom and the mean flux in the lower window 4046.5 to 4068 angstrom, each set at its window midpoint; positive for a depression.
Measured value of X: 2.9 angstrom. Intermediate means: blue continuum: 15.8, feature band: 11.8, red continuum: 14.7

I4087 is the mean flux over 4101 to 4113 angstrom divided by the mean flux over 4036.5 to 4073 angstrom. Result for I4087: 0.75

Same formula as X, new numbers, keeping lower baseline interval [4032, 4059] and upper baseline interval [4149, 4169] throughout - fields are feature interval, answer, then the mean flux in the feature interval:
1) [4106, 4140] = 2.8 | 14.2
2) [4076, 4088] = 1.0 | 14.3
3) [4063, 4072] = 0.0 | 15.6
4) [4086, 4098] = 2.0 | 12.9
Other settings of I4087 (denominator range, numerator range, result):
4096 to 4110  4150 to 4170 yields 1.38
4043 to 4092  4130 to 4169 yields 1.00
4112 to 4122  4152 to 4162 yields 1.08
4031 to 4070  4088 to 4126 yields 0.82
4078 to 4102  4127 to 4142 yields 1.15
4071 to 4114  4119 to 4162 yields 1.15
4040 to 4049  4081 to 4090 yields 0.89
